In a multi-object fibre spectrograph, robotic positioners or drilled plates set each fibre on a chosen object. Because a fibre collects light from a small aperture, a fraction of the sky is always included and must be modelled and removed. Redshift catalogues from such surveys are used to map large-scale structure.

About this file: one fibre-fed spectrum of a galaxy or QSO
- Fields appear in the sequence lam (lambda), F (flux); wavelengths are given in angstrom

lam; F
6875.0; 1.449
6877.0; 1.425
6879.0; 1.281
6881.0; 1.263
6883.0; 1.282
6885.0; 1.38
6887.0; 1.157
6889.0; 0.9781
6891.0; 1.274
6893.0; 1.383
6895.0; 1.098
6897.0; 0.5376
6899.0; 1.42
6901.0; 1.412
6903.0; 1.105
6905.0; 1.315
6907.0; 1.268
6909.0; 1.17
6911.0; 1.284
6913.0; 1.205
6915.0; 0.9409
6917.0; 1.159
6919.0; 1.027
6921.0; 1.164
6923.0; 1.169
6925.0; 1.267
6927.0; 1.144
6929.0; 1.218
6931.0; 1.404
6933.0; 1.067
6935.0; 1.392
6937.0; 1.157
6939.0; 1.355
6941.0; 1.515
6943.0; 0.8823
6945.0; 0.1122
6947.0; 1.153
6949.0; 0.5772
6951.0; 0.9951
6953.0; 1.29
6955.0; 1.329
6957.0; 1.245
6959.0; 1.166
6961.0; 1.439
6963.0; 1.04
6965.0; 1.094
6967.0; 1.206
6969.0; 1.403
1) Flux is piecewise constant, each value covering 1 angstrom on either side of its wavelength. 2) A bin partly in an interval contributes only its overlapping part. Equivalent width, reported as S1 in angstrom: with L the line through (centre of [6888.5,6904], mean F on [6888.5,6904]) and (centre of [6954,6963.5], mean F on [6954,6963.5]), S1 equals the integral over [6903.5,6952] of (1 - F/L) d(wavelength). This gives 3.3 angstrom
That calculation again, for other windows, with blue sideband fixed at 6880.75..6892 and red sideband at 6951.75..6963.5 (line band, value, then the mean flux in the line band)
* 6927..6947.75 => 1.97 angstrom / 1.13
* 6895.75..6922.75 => 1.68 angstrom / 1.15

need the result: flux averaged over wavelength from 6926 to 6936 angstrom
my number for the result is 1.24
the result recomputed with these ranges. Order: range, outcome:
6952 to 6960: 1.26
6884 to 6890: 1.17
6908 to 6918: 1.15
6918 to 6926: 1.16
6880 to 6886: 1.31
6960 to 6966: 1.19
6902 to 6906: 1.21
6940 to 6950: 0.848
